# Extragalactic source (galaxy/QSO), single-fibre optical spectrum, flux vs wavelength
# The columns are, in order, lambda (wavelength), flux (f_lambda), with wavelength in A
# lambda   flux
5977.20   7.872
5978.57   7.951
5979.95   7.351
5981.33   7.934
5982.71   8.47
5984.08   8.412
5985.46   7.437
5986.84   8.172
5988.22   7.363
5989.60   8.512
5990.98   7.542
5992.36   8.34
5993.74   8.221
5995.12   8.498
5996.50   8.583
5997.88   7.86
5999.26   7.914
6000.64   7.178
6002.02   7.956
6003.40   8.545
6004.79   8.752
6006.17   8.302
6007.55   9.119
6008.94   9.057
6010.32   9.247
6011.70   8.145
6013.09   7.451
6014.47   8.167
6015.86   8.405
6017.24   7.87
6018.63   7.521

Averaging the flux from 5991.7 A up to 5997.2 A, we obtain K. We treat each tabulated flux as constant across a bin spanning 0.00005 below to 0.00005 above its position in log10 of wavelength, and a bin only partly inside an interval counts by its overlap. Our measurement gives 8.41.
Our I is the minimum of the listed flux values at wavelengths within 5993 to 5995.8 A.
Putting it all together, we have 8.221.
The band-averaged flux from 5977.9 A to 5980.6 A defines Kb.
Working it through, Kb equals 7.64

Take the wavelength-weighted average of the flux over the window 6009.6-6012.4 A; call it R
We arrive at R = 8.71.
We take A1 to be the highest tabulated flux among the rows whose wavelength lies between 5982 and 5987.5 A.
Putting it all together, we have 8.47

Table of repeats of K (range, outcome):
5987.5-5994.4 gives 7.99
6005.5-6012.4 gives 8.77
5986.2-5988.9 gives 7.76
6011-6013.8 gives 7.82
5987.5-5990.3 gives 7.93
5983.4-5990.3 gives 7.97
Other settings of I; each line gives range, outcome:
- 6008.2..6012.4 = 8.145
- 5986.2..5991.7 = 7.363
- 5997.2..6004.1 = 7.178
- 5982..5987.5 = 7.437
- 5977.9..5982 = 7.351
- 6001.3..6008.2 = 7.956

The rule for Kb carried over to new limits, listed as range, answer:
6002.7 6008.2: 8.68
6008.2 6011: 9.14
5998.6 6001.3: 7.55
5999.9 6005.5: 8.11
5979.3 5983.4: 7.93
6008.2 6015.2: 8.41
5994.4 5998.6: 8.32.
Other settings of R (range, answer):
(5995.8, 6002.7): 7.91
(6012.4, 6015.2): 7.82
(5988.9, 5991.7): 8.02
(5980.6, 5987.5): 8.08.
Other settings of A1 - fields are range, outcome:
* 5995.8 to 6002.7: 8.583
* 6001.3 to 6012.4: 9.247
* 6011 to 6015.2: 8.167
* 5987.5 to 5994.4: 8.512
